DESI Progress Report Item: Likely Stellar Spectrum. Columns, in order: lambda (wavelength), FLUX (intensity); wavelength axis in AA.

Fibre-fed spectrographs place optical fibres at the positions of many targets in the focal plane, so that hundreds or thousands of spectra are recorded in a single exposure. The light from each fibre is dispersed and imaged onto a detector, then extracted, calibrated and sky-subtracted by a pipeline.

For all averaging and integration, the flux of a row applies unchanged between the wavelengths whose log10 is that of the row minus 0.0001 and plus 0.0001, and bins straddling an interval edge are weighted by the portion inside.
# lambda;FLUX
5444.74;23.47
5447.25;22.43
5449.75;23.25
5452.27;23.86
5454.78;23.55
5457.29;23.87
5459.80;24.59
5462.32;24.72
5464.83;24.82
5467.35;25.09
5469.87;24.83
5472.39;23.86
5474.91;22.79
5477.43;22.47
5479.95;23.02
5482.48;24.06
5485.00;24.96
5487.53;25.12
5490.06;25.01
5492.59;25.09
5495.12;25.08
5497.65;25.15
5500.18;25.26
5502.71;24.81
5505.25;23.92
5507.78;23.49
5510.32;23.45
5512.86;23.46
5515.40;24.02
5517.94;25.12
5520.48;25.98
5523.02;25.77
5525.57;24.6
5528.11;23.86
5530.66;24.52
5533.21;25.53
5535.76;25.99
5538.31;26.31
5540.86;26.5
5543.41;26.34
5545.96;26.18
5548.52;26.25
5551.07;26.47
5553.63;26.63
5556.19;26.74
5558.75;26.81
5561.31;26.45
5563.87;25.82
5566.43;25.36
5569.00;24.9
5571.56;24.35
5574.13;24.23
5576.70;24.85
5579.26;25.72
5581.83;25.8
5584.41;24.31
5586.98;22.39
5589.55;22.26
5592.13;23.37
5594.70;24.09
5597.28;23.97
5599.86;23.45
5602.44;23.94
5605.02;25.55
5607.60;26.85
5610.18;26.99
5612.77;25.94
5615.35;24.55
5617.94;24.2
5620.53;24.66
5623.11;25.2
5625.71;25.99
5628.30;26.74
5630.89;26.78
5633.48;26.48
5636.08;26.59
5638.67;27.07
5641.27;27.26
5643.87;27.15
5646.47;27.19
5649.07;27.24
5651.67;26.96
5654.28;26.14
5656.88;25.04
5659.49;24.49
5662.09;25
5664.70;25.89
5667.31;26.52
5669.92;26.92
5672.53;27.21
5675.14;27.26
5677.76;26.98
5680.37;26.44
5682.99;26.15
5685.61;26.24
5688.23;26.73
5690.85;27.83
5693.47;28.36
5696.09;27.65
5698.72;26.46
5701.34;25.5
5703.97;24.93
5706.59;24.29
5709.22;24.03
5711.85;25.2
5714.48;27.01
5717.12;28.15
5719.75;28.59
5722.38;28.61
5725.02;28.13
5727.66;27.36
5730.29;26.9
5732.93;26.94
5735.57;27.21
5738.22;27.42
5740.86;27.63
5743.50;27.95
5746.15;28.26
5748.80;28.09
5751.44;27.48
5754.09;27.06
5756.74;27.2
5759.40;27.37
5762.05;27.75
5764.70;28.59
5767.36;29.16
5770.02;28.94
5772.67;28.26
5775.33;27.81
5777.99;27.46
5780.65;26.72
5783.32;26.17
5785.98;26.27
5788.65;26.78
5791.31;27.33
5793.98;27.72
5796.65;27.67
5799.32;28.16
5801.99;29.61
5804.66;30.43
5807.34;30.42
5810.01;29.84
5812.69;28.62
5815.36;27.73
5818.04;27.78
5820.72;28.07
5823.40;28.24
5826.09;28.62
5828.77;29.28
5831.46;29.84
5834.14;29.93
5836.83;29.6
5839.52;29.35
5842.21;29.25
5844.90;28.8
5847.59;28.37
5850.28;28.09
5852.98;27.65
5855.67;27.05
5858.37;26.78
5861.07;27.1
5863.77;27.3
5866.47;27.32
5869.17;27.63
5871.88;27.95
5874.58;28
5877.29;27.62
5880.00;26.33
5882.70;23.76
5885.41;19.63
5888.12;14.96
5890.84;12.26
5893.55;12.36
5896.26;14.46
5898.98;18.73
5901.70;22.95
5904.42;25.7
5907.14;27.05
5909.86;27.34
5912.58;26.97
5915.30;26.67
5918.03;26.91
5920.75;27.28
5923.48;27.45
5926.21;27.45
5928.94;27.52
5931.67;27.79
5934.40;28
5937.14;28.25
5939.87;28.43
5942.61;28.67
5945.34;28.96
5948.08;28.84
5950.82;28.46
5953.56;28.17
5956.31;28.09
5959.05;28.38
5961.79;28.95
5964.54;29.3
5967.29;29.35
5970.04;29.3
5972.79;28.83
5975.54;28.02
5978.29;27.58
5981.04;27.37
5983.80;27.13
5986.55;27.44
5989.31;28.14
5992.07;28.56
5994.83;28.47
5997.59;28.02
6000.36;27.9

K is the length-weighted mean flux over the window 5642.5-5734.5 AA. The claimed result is 26.6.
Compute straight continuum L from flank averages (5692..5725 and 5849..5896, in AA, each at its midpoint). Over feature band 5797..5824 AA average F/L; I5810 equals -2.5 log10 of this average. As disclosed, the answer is -0.16 mag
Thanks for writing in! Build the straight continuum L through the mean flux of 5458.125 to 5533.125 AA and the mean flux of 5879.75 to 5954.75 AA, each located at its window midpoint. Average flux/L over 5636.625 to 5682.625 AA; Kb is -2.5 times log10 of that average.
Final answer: -0.084 mag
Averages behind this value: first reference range 24.5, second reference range 24.7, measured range 26.5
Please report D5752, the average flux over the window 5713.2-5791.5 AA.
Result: 27.6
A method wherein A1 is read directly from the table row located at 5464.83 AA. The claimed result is 24.82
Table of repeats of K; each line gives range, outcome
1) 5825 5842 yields 29.4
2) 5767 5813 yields 28.2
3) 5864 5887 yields 26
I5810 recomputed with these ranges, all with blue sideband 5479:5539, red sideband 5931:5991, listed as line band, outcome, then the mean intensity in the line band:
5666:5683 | -0.03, 26.8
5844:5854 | -0.03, 28.2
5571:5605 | 0.06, 24.1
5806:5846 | -0.07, 29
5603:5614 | -0.03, 26.2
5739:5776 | -0.05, 28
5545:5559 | -0.06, 26.5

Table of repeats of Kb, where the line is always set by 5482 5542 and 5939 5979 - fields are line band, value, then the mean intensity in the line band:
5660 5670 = 0.01 mag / 25.9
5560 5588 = 0.02 mag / 25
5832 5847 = -0.07 mag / 29.4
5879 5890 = 0.33 mag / 20.6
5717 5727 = -0.07 mag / 28.3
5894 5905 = 0.40 mag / 19.4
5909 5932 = 0.04 mag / 27.2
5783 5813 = -0.04 mag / 28.3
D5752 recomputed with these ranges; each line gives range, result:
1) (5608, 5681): 26.3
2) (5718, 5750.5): 27.8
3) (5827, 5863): 28.5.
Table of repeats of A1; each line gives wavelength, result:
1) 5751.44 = 27.48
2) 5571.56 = 24.35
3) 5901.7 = 22.95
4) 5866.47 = 27.32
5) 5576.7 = 24.85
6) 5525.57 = 24.6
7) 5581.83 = 25.8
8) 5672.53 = 27.21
